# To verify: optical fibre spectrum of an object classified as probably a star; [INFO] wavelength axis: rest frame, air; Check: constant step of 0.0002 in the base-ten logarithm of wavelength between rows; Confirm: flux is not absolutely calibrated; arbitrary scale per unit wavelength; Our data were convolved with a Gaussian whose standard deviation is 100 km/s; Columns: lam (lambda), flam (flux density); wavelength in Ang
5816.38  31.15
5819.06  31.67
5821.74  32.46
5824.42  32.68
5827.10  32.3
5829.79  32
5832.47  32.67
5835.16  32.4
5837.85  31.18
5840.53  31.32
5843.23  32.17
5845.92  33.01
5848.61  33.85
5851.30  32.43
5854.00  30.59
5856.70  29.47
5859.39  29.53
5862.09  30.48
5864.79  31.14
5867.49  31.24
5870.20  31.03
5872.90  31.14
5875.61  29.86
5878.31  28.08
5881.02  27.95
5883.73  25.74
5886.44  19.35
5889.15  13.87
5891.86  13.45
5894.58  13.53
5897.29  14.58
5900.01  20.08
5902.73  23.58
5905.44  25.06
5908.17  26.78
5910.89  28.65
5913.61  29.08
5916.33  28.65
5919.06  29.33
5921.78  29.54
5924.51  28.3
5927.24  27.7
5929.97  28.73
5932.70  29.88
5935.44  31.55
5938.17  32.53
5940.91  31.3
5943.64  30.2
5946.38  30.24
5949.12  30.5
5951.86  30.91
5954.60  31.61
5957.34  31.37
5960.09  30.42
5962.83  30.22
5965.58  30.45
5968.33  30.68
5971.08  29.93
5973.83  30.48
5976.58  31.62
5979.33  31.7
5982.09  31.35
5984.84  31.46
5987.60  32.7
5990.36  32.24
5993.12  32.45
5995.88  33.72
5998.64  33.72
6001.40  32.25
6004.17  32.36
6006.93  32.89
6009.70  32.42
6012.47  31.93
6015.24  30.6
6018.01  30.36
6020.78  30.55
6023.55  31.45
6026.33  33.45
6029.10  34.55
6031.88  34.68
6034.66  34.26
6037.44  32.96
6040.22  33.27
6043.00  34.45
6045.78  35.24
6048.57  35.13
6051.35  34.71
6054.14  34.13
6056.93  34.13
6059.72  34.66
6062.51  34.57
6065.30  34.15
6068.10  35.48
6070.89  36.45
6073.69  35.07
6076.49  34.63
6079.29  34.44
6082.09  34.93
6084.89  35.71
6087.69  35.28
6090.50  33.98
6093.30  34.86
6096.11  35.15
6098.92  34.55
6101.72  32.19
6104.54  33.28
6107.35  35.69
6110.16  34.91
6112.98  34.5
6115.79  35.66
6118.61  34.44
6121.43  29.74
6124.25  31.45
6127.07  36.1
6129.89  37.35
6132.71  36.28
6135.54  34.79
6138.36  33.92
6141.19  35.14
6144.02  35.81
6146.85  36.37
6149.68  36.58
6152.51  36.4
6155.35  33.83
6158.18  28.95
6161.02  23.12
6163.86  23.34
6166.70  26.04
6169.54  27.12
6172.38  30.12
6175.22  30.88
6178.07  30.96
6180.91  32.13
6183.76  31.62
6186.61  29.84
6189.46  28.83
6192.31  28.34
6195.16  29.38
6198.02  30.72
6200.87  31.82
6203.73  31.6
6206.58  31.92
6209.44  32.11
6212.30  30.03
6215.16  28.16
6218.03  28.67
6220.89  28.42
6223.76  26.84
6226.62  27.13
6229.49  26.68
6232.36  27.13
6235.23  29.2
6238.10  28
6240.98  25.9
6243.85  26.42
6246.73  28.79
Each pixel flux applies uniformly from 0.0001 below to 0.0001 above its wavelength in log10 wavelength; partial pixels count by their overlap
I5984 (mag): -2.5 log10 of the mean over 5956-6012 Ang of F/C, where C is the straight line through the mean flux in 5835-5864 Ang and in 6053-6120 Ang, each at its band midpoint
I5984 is 0.053 mag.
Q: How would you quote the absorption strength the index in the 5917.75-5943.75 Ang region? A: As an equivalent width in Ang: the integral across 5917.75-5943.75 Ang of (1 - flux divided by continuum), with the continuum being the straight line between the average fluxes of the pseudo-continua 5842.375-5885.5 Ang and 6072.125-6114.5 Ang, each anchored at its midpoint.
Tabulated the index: 1.4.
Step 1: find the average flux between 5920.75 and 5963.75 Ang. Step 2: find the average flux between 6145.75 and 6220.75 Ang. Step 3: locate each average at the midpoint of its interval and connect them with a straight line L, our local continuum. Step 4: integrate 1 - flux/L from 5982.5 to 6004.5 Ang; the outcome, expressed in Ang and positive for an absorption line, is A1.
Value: -1.6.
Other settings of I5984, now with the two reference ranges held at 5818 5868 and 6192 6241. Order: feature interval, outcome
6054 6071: -0.152 mag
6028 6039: -0.124 mag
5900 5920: 0.168 mag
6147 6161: -0.123 mag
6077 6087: -0.166 mag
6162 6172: 0.140 mag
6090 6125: -0.138 mag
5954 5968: 0.005 mag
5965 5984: -0.004 mag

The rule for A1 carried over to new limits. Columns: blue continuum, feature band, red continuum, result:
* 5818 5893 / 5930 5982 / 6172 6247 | -2.5 Ang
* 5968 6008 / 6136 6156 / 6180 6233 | -3.5 Ang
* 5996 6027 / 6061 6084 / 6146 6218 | -2.6 Ang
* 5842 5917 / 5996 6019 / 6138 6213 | -3.0 Ang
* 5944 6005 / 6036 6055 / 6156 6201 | -2.3 Ang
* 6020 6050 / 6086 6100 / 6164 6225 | -1.1 Ang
